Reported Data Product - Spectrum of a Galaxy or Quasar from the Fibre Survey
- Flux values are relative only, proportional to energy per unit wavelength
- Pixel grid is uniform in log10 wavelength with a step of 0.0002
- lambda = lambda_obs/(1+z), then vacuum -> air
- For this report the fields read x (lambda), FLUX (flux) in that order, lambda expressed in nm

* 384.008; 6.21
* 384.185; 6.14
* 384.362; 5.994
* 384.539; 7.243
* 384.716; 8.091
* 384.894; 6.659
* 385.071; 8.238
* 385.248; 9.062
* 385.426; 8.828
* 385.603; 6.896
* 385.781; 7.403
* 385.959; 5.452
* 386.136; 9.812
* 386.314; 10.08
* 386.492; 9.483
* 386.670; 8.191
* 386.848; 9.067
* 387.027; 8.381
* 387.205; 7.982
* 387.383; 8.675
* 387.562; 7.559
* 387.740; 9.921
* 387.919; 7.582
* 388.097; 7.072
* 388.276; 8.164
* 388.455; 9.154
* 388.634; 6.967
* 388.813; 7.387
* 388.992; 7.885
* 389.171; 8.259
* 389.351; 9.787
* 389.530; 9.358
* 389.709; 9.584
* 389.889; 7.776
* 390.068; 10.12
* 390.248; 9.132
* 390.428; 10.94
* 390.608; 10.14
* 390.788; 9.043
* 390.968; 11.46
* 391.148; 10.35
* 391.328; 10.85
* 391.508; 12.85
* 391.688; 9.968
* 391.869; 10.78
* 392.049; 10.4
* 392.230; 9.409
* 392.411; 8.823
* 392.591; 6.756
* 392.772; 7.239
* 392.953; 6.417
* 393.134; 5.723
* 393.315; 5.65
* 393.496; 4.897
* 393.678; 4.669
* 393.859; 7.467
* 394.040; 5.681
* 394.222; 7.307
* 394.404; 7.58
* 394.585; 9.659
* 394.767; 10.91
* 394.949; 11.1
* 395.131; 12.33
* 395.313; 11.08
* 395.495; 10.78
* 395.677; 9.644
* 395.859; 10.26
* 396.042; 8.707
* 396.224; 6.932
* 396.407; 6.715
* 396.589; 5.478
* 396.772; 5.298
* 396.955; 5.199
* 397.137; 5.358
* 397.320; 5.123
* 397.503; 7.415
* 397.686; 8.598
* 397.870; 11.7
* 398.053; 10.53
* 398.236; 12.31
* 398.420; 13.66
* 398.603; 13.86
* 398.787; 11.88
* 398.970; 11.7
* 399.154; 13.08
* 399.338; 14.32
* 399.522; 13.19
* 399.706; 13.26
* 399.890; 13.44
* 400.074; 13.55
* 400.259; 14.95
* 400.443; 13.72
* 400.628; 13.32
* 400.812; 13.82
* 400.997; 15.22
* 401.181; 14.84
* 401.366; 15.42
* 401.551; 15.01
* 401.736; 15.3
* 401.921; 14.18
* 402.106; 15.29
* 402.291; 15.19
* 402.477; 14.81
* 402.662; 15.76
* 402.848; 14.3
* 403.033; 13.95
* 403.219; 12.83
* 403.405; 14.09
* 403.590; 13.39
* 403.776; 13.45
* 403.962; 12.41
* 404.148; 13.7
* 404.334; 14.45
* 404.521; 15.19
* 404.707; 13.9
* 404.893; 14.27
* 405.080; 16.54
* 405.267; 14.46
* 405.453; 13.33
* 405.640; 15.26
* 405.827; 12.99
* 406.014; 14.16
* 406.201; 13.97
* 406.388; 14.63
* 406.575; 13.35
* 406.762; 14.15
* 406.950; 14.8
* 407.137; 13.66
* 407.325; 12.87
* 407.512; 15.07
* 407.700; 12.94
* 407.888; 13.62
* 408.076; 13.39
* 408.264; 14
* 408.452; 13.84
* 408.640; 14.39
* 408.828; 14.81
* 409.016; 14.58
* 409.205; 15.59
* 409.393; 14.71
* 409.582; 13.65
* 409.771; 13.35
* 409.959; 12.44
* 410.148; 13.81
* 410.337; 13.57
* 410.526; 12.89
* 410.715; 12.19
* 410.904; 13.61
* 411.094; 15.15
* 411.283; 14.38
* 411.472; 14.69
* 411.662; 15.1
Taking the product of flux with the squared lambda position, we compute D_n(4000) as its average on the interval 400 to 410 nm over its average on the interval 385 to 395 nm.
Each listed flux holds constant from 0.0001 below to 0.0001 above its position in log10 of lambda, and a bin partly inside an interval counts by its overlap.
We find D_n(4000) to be 1.79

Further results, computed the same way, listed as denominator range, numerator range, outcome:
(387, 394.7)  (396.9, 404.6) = 1.61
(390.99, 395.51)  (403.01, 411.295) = 1.71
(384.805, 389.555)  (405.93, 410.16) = 1.88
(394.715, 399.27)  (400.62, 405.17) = 1.55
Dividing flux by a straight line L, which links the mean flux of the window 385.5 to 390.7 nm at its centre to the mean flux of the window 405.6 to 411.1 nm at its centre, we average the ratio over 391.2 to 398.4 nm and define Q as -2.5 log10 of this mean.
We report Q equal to 0.21 mag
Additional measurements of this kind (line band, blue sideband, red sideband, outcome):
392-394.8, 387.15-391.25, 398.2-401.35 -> 0.42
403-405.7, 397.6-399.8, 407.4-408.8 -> -0.06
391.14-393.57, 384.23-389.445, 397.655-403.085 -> 0.20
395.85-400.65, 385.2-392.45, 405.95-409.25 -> 0.12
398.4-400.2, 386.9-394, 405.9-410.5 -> -0.17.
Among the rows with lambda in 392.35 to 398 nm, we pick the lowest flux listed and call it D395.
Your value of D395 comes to 4.669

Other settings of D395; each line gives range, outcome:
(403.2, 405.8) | 12.41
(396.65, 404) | 5.123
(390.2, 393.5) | 4.897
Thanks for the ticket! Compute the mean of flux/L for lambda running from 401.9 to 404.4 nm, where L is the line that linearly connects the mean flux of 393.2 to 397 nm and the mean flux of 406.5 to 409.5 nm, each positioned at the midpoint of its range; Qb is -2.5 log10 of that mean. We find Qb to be -0.20 mag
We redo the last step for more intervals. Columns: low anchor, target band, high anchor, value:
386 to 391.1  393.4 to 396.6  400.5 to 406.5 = 0.31 mag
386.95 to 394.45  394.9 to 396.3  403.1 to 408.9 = 0.01 mag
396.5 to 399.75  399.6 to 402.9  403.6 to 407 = -0.22 mag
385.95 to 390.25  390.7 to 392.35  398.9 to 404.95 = -0.06 mag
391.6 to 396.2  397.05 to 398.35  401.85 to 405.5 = 0.22 mag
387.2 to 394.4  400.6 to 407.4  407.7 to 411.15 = -0.17 mag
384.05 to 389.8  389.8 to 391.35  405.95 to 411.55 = -0.10 mag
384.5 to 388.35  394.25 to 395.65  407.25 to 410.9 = 0.00 mag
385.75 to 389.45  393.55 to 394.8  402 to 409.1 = 0.38 mag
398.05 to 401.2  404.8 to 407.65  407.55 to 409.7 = -0.02 mag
